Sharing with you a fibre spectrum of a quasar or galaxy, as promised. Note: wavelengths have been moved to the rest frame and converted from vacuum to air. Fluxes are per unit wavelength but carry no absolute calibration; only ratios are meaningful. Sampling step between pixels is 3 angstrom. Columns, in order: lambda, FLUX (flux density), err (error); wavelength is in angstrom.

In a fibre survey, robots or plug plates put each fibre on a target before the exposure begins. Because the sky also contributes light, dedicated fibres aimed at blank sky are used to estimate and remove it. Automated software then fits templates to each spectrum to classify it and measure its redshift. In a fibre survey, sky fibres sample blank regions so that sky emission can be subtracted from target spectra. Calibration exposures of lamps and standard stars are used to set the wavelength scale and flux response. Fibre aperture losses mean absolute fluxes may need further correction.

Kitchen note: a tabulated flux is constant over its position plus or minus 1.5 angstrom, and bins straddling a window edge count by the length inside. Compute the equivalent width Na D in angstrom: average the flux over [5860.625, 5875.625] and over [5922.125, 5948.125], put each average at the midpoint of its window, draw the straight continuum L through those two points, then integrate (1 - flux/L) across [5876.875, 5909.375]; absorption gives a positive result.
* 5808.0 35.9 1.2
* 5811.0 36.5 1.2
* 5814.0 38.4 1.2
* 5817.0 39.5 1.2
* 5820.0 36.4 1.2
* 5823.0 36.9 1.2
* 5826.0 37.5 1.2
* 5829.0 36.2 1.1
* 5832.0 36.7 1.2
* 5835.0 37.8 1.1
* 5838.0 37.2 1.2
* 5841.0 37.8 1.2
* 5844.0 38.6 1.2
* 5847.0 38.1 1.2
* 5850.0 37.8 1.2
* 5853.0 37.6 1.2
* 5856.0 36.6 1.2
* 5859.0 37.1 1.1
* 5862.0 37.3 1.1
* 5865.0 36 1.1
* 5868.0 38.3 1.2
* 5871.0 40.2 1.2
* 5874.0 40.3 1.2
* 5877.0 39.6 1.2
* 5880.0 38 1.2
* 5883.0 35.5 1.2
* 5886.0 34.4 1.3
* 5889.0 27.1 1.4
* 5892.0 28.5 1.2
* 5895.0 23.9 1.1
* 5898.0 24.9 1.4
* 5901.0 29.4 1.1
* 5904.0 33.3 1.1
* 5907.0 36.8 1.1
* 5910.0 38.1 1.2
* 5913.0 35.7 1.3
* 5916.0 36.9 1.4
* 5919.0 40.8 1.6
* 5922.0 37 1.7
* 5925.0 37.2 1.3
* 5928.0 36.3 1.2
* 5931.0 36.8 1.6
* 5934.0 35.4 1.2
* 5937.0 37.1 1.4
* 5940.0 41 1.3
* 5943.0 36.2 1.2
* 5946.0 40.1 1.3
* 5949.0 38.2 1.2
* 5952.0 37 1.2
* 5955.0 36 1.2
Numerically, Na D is 5.4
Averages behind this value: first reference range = 38.4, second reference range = 37.5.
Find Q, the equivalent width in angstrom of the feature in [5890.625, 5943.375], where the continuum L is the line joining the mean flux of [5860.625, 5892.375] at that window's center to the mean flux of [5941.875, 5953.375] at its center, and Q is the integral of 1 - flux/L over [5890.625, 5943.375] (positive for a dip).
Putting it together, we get 3.5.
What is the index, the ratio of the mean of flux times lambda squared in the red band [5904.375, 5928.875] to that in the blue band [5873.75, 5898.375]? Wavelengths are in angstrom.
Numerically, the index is 1.16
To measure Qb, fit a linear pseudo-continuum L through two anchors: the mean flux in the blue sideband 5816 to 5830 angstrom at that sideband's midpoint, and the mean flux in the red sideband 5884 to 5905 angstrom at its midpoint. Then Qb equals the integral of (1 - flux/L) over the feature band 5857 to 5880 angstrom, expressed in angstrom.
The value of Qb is -4.7 angstrom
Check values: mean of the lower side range 37.3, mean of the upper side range 28.8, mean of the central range 38.3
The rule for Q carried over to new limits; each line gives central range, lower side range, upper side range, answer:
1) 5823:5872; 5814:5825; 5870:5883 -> 1.1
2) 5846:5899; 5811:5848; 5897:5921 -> 1.4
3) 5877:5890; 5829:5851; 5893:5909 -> -1.0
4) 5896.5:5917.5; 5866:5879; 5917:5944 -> 2.6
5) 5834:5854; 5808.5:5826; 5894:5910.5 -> -1.4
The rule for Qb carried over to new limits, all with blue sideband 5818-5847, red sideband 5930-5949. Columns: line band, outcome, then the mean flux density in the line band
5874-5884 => -0.2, 38.2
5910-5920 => 0.0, 37.7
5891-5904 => 3.5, 27.4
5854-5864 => 0.1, 37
